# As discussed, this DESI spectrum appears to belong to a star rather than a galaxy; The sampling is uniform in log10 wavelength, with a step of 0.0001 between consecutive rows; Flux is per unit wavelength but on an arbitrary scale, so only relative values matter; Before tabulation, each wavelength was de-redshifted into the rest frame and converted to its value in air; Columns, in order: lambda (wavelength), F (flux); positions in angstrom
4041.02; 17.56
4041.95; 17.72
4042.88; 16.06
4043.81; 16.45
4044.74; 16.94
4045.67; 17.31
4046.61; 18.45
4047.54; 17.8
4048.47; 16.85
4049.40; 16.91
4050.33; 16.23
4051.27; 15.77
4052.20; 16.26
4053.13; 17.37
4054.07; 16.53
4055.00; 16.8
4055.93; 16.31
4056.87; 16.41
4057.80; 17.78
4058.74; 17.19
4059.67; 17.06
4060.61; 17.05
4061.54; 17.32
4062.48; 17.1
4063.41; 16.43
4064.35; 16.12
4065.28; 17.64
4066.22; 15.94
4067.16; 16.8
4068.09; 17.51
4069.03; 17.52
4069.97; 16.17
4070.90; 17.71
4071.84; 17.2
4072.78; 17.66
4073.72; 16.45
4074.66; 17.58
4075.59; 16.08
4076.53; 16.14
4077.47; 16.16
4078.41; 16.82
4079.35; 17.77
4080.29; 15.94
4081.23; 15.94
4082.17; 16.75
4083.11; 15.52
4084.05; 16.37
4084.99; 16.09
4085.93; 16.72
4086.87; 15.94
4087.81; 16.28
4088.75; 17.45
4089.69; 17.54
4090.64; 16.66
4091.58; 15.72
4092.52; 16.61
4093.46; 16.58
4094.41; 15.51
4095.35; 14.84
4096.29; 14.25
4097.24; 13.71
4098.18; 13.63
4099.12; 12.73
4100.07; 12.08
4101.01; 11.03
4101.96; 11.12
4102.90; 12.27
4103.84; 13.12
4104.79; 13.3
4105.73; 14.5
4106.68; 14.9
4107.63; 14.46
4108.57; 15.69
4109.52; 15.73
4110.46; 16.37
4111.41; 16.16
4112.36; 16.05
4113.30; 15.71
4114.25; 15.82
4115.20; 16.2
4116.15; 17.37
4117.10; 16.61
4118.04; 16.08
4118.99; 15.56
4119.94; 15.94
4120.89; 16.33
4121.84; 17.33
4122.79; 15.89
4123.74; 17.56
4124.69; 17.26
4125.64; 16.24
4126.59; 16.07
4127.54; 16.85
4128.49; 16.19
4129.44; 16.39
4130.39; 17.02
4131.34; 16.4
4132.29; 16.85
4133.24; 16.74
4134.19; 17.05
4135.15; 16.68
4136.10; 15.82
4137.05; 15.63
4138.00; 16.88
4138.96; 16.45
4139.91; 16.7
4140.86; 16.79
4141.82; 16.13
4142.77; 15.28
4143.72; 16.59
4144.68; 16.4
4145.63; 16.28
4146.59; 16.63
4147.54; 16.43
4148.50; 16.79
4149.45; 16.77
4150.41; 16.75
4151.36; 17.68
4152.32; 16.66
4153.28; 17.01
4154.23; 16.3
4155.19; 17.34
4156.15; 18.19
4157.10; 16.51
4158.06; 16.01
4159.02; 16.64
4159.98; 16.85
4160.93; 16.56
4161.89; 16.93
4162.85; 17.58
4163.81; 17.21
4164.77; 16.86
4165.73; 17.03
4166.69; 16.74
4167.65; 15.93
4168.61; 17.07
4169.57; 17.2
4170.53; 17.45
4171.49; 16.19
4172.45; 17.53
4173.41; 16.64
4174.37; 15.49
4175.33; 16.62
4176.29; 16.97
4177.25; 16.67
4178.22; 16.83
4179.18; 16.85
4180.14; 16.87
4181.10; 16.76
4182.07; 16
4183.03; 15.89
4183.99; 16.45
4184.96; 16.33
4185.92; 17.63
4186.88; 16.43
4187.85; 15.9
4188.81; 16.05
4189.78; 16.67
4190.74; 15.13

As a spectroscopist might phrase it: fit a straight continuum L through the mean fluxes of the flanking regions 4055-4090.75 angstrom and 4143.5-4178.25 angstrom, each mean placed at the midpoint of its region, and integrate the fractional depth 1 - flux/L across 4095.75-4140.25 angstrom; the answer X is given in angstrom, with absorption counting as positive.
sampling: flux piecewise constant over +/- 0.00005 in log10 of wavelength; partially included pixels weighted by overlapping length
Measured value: 3.4 angstrom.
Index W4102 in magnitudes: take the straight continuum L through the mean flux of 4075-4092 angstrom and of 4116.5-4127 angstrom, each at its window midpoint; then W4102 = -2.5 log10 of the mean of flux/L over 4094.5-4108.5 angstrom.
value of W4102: 0.22 mag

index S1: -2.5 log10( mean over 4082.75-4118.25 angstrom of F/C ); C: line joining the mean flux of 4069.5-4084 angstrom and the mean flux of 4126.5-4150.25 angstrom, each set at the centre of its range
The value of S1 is 0.10 mag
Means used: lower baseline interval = 16.7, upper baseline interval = 16.5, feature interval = 15.2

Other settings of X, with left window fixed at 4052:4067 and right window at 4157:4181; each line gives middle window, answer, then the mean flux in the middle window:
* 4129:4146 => 0.3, 16.5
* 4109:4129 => 0.5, 16.3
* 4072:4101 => 1.7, 15.9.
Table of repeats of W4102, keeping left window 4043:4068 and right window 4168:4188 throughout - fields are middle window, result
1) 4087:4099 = 0.08 mag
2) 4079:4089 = 0.03 mag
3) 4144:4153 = 0.00 mag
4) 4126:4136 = 0.01 mag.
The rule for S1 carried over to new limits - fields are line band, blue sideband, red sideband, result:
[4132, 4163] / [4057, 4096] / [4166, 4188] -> 0.00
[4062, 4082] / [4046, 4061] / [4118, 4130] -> 0.00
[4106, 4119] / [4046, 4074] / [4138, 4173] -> 0.06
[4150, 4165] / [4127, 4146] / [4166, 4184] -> -0.02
